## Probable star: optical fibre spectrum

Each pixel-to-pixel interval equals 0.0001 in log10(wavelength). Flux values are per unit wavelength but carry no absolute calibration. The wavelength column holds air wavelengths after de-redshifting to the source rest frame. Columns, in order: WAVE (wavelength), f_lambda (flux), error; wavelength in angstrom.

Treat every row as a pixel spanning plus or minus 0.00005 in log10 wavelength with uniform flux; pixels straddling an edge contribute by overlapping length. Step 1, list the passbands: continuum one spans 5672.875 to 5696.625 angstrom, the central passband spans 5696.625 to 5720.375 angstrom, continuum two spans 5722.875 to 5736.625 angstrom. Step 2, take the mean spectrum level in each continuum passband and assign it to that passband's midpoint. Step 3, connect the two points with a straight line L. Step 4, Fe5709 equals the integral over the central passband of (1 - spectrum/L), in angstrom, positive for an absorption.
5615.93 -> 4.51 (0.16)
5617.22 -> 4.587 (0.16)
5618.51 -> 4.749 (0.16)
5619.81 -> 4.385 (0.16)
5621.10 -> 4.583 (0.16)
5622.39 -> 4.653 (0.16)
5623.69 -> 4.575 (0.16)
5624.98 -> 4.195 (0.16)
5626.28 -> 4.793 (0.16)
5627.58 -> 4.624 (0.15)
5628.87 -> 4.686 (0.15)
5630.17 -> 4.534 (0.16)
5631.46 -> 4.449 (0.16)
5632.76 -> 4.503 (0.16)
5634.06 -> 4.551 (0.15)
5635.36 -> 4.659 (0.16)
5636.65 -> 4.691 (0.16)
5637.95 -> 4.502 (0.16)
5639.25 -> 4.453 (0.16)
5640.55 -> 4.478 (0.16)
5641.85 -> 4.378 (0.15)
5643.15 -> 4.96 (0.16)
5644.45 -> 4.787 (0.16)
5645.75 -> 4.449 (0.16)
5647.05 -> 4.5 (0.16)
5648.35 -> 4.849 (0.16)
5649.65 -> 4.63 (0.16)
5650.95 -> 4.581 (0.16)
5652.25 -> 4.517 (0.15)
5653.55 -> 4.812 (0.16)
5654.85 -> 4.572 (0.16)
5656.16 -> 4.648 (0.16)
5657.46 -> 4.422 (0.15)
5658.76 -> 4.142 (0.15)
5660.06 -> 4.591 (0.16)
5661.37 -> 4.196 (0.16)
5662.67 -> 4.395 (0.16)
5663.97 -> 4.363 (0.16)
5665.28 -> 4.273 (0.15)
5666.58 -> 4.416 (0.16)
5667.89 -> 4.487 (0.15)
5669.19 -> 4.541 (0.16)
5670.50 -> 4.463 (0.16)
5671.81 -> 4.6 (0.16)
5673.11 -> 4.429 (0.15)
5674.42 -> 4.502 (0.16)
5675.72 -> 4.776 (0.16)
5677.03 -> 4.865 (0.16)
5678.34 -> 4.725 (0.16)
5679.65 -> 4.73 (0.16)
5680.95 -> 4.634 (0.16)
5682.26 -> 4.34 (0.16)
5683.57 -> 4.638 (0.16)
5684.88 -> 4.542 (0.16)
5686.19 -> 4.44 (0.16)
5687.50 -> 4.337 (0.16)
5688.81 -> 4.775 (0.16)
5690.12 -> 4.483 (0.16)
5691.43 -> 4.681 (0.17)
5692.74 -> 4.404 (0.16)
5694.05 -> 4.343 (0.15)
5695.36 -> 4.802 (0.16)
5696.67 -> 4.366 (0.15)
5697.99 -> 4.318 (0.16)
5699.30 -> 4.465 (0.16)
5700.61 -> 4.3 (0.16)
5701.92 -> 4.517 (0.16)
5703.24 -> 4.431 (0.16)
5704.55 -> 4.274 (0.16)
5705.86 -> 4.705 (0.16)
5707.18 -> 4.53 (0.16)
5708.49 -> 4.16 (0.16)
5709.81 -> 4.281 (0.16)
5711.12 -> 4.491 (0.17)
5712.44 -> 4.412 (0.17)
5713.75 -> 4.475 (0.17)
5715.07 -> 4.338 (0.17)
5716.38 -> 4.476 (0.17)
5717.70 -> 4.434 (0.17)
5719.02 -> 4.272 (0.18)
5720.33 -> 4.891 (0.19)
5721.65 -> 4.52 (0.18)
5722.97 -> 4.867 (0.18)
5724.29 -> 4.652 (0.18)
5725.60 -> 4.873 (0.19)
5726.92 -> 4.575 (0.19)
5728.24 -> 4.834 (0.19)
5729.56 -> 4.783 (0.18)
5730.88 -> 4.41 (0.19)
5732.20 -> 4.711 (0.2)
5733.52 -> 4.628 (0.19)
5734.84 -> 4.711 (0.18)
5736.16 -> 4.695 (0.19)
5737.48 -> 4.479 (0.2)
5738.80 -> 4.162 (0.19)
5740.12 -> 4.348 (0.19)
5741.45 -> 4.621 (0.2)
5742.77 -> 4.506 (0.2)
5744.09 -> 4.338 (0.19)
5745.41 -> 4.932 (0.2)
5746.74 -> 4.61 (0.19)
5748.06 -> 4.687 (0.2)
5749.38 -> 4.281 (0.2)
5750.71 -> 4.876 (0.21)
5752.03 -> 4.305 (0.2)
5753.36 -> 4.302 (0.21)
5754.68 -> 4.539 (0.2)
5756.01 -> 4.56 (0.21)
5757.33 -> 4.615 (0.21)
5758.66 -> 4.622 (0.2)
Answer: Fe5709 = 1.14 angstrom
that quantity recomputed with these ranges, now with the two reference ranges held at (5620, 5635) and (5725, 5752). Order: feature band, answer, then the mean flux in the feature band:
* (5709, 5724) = 0.30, 4.5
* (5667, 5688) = 0.03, 4.56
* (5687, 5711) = 0.66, 4.46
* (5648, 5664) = 0.17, 4.52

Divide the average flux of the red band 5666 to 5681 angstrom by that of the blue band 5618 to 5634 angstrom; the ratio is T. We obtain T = 1.01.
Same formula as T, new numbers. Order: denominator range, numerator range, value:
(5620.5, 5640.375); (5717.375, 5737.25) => 1.02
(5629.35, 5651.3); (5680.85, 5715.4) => 0.97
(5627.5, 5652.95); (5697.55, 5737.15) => 0.99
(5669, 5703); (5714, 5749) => 1.01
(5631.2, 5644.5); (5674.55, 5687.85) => 1.01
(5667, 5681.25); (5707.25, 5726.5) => 0.98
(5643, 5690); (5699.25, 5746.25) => 1.00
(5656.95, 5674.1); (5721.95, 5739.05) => 1.06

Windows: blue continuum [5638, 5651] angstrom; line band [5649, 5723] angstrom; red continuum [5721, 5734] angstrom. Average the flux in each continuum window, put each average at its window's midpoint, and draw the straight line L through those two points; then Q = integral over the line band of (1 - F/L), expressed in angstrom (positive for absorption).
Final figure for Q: 2.31 angstrom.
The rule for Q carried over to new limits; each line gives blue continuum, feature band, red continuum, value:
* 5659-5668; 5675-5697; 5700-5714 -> -1.0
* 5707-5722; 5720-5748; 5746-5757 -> -0.9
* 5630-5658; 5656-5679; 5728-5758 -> 0.5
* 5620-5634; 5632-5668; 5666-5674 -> -0.1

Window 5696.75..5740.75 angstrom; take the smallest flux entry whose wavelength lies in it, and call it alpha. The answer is 4.16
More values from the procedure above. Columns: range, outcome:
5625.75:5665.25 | 4.142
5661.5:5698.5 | 4.273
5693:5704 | 4.3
